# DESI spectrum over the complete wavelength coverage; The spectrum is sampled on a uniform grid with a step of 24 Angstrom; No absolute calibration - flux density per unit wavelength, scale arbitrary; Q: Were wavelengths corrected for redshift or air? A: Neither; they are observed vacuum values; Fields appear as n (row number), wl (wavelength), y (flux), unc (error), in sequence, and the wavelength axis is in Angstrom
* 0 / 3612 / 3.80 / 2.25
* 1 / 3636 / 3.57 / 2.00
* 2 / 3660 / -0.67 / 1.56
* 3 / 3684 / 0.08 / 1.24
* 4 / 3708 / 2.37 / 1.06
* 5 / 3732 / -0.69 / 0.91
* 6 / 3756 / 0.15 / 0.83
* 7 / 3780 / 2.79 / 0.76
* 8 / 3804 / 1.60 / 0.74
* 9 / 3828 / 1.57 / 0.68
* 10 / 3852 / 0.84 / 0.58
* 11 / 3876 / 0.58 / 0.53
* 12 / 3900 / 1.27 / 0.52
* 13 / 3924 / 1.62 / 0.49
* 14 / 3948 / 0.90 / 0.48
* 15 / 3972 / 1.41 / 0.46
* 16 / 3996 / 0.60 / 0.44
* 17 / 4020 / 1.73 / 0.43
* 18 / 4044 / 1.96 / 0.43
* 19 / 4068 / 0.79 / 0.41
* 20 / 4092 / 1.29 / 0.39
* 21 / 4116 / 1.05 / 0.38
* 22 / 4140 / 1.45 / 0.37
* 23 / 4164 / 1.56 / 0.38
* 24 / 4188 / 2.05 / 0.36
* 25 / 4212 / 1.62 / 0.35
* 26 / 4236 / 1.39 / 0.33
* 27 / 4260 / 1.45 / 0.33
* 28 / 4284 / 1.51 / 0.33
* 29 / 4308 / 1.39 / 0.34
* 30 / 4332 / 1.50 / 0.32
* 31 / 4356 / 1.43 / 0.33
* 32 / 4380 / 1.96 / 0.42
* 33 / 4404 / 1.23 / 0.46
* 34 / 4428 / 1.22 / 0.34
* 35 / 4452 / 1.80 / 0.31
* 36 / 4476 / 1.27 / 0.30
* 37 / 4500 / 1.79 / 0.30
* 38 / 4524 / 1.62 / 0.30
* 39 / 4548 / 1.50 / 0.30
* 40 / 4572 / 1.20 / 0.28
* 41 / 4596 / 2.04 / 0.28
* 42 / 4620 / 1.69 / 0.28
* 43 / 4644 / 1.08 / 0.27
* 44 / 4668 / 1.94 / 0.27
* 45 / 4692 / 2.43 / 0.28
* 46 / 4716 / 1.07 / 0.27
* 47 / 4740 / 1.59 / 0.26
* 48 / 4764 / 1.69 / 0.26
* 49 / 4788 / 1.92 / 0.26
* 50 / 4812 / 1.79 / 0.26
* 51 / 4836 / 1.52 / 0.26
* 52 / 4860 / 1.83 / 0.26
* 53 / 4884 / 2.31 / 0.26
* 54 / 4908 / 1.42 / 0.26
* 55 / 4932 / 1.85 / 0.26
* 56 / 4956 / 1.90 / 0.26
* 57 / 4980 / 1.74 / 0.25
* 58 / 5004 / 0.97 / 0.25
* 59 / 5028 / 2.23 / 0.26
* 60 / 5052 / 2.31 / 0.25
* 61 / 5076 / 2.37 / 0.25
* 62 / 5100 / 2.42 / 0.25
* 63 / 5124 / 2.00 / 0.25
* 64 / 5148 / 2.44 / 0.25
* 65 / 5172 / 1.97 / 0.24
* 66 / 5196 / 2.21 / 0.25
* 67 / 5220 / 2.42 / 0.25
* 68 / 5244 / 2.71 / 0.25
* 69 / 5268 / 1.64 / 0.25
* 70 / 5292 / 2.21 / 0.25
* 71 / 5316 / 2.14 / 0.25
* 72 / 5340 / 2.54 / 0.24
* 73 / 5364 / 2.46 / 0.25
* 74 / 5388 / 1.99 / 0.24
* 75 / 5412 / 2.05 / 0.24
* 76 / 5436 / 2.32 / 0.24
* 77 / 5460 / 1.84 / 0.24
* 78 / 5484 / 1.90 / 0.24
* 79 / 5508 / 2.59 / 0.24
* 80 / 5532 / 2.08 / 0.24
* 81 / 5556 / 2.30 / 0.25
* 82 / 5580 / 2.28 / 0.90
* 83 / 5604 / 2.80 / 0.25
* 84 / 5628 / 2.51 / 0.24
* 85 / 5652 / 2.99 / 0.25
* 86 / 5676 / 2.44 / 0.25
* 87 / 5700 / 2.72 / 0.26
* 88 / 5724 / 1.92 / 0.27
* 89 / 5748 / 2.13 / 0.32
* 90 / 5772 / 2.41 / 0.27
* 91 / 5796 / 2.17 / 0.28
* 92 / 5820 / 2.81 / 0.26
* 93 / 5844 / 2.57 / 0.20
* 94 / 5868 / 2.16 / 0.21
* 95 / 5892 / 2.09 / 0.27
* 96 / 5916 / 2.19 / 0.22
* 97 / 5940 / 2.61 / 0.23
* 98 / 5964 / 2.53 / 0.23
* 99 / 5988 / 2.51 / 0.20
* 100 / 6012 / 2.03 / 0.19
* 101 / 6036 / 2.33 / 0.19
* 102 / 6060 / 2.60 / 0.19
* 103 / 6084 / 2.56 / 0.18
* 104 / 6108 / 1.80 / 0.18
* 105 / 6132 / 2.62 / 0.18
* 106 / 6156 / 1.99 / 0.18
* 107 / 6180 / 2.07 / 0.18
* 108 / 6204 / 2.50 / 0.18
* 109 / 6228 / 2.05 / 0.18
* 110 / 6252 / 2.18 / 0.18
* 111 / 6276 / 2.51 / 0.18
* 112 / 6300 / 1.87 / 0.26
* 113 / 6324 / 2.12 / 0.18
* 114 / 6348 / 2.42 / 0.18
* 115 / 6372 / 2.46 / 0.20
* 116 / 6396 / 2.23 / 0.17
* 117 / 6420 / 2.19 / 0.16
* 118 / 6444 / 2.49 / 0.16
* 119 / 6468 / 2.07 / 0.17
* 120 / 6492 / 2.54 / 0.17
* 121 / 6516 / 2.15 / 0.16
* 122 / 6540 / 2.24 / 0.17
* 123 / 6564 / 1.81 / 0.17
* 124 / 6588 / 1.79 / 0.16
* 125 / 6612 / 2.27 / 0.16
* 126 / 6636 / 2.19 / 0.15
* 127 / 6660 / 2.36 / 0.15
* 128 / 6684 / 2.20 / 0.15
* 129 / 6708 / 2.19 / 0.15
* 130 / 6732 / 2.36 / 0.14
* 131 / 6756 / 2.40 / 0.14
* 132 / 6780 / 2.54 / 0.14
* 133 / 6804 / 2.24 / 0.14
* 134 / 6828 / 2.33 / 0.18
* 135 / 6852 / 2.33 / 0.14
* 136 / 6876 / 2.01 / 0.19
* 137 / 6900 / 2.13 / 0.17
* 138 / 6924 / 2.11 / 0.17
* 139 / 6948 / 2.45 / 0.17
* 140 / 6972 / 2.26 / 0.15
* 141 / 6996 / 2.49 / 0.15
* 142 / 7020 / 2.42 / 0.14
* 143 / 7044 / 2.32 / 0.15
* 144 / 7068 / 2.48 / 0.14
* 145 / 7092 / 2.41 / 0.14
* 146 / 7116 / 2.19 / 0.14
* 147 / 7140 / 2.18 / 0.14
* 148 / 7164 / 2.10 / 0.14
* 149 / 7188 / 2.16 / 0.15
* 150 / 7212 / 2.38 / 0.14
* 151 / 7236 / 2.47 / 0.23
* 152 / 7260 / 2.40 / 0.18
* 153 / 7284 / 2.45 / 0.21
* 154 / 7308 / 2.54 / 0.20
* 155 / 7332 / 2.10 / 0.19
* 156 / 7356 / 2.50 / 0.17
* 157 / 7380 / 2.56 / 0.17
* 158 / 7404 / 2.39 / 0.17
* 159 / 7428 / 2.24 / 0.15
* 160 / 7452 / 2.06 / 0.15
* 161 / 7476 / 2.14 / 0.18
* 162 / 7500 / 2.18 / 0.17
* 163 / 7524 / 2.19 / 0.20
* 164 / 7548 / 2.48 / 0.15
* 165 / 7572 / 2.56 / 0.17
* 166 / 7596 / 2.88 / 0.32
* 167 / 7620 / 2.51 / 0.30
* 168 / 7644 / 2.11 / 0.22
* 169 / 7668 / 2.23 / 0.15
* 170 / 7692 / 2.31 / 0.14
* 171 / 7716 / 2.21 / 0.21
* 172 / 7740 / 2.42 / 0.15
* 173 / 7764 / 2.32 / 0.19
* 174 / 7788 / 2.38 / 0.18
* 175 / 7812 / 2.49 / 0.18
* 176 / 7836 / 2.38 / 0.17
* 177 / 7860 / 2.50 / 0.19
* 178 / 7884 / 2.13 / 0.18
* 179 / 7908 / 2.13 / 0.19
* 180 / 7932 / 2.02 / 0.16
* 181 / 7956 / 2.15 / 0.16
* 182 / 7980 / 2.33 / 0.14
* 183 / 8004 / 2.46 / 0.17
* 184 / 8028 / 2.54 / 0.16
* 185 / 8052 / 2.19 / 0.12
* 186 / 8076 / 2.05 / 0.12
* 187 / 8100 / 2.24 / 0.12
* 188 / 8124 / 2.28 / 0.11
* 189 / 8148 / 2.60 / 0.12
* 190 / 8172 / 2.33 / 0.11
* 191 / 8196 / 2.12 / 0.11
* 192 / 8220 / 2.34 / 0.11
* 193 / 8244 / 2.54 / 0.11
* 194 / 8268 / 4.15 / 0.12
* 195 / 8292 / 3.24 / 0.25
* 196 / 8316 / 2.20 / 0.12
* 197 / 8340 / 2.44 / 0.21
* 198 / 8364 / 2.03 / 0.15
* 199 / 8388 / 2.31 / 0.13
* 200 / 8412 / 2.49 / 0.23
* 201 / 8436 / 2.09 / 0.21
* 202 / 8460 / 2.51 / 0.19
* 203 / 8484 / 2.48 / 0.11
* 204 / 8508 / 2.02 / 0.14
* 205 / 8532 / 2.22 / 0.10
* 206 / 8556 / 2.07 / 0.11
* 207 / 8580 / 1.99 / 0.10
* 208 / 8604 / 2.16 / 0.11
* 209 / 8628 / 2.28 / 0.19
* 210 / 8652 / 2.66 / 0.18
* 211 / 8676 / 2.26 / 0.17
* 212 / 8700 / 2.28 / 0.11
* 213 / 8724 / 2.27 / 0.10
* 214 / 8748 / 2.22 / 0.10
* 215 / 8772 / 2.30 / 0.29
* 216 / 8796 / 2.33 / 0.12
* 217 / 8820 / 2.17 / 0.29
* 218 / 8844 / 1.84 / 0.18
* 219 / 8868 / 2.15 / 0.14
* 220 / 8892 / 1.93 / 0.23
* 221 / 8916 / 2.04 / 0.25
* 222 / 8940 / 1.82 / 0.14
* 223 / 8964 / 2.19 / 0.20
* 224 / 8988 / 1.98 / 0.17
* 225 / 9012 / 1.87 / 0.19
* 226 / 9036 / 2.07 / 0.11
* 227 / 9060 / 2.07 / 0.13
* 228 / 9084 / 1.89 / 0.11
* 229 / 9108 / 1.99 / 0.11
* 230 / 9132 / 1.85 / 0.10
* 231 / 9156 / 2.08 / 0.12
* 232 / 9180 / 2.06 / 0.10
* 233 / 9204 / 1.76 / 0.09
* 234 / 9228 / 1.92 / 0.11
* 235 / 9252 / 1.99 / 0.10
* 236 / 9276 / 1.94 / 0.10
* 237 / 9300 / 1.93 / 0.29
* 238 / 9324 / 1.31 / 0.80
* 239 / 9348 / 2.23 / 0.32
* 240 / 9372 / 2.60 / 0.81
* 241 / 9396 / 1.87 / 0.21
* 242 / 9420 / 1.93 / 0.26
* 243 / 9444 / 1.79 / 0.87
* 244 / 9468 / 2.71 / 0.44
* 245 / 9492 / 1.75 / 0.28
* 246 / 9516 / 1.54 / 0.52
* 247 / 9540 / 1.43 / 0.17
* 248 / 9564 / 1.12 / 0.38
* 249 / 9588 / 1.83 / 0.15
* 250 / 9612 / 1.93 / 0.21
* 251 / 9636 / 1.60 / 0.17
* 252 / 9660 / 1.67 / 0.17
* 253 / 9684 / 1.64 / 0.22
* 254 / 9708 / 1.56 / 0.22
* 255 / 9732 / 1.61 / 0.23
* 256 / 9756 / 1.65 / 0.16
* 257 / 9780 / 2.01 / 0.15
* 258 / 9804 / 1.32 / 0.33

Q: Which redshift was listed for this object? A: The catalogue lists 0.26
